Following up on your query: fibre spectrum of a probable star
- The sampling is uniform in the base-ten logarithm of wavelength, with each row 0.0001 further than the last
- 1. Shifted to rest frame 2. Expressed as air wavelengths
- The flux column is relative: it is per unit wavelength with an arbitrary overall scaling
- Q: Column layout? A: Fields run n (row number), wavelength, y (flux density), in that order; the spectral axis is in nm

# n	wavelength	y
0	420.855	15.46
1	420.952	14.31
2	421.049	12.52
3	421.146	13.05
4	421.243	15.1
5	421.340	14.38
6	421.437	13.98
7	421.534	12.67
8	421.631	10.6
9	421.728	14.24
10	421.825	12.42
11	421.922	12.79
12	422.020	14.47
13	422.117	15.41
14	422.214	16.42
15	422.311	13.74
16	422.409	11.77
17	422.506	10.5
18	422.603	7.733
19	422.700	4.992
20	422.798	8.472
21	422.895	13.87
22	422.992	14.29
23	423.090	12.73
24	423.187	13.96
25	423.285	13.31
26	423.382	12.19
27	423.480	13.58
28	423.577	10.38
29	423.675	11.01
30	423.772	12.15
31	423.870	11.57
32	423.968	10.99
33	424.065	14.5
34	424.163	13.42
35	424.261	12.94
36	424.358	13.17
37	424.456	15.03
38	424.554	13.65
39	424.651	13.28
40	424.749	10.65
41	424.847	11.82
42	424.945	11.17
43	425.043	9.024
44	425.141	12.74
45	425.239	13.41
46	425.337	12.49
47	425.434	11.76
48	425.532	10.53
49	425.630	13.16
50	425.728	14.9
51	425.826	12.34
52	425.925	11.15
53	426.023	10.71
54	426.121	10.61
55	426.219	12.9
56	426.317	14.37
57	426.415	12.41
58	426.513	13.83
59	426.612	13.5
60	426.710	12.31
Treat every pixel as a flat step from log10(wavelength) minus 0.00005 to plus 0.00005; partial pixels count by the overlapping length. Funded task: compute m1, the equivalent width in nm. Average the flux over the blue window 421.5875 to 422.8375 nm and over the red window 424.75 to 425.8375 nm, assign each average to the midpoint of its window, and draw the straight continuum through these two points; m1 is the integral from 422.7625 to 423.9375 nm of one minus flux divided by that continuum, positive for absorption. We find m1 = -0.04 nm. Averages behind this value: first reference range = 11.8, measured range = 12.3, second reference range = 12.1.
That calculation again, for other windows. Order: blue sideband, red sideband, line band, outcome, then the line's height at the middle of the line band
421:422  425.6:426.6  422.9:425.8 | 0.068 nm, 12.9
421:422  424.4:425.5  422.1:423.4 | 0.085 nm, 12.9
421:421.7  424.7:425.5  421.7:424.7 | -0.030 nm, 12.4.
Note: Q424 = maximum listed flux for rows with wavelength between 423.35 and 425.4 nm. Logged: 15.03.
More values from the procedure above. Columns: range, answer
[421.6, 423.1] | 16.42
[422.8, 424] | 14.29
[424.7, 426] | 14.9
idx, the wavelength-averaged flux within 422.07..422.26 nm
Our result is 15.9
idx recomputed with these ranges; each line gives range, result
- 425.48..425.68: 11.9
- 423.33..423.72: 11.8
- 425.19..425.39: 13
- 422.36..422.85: 8.74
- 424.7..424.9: 11.2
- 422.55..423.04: 9.89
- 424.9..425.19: 11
